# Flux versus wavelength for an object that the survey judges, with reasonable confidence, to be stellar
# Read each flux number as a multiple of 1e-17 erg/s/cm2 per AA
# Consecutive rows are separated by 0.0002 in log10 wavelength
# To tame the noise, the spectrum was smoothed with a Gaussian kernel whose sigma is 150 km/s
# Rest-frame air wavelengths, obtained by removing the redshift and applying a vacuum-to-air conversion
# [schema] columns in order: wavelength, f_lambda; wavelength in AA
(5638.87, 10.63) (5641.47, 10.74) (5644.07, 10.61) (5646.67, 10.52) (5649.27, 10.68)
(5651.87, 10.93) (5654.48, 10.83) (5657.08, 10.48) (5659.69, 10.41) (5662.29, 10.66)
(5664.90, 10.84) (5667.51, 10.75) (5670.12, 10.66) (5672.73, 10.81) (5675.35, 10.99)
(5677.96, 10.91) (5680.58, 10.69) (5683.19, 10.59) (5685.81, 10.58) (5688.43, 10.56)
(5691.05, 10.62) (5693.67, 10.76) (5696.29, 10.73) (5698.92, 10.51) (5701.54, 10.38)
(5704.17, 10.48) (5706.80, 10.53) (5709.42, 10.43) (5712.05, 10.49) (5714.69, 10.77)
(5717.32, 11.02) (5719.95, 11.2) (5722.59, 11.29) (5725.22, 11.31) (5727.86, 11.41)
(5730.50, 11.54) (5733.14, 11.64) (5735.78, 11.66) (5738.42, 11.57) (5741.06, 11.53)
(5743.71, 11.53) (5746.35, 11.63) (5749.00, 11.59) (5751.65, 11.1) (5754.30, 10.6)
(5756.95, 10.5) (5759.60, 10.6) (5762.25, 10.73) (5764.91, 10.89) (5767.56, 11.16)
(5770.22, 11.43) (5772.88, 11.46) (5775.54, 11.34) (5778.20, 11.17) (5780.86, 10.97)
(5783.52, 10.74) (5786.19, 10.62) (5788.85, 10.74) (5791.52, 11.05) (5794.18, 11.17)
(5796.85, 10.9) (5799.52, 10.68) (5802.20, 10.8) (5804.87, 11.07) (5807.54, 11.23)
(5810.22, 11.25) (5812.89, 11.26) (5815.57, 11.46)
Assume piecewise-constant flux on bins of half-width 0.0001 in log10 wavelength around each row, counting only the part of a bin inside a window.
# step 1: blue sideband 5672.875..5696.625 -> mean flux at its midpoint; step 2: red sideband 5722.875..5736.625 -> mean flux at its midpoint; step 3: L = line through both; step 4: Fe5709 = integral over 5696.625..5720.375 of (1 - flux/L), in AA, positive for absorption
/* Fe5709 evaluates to 1.1 AA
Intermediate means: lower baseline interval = 10.7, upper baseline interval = 11.5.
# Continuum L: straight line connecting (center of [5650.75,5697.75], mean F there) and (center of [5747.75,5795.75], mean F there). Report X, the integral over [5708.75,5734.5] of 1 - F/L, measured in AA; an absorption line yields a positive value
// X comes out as -0.7 AA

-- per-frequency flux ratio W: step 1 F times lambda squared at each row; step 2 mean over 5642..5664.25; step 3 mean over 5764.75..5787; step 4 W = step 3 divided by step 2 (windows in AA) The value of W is 1.09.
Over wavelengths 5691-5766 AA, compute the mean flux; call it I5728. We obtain 11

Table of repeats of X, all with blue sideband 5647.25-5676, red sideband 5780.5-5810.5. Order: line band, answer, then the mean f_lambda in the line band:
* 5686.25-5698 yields 0.1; 10.7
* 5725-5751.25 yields -1.7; 11.5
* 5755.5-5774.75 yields -0.2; 11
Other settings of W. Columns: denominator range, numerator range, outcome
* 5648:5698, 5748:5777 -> 1.06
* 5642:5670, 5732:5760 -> 1.09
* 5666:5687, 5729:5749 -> 1.10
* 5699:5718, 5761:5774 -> 1.07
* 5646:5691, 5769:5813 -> 1.08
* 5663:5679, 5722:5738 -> 1.08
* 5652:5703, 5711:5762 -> 1.07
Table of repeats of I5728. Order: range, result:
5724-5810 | 11.1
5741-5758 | 11.2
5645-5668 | 10.7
